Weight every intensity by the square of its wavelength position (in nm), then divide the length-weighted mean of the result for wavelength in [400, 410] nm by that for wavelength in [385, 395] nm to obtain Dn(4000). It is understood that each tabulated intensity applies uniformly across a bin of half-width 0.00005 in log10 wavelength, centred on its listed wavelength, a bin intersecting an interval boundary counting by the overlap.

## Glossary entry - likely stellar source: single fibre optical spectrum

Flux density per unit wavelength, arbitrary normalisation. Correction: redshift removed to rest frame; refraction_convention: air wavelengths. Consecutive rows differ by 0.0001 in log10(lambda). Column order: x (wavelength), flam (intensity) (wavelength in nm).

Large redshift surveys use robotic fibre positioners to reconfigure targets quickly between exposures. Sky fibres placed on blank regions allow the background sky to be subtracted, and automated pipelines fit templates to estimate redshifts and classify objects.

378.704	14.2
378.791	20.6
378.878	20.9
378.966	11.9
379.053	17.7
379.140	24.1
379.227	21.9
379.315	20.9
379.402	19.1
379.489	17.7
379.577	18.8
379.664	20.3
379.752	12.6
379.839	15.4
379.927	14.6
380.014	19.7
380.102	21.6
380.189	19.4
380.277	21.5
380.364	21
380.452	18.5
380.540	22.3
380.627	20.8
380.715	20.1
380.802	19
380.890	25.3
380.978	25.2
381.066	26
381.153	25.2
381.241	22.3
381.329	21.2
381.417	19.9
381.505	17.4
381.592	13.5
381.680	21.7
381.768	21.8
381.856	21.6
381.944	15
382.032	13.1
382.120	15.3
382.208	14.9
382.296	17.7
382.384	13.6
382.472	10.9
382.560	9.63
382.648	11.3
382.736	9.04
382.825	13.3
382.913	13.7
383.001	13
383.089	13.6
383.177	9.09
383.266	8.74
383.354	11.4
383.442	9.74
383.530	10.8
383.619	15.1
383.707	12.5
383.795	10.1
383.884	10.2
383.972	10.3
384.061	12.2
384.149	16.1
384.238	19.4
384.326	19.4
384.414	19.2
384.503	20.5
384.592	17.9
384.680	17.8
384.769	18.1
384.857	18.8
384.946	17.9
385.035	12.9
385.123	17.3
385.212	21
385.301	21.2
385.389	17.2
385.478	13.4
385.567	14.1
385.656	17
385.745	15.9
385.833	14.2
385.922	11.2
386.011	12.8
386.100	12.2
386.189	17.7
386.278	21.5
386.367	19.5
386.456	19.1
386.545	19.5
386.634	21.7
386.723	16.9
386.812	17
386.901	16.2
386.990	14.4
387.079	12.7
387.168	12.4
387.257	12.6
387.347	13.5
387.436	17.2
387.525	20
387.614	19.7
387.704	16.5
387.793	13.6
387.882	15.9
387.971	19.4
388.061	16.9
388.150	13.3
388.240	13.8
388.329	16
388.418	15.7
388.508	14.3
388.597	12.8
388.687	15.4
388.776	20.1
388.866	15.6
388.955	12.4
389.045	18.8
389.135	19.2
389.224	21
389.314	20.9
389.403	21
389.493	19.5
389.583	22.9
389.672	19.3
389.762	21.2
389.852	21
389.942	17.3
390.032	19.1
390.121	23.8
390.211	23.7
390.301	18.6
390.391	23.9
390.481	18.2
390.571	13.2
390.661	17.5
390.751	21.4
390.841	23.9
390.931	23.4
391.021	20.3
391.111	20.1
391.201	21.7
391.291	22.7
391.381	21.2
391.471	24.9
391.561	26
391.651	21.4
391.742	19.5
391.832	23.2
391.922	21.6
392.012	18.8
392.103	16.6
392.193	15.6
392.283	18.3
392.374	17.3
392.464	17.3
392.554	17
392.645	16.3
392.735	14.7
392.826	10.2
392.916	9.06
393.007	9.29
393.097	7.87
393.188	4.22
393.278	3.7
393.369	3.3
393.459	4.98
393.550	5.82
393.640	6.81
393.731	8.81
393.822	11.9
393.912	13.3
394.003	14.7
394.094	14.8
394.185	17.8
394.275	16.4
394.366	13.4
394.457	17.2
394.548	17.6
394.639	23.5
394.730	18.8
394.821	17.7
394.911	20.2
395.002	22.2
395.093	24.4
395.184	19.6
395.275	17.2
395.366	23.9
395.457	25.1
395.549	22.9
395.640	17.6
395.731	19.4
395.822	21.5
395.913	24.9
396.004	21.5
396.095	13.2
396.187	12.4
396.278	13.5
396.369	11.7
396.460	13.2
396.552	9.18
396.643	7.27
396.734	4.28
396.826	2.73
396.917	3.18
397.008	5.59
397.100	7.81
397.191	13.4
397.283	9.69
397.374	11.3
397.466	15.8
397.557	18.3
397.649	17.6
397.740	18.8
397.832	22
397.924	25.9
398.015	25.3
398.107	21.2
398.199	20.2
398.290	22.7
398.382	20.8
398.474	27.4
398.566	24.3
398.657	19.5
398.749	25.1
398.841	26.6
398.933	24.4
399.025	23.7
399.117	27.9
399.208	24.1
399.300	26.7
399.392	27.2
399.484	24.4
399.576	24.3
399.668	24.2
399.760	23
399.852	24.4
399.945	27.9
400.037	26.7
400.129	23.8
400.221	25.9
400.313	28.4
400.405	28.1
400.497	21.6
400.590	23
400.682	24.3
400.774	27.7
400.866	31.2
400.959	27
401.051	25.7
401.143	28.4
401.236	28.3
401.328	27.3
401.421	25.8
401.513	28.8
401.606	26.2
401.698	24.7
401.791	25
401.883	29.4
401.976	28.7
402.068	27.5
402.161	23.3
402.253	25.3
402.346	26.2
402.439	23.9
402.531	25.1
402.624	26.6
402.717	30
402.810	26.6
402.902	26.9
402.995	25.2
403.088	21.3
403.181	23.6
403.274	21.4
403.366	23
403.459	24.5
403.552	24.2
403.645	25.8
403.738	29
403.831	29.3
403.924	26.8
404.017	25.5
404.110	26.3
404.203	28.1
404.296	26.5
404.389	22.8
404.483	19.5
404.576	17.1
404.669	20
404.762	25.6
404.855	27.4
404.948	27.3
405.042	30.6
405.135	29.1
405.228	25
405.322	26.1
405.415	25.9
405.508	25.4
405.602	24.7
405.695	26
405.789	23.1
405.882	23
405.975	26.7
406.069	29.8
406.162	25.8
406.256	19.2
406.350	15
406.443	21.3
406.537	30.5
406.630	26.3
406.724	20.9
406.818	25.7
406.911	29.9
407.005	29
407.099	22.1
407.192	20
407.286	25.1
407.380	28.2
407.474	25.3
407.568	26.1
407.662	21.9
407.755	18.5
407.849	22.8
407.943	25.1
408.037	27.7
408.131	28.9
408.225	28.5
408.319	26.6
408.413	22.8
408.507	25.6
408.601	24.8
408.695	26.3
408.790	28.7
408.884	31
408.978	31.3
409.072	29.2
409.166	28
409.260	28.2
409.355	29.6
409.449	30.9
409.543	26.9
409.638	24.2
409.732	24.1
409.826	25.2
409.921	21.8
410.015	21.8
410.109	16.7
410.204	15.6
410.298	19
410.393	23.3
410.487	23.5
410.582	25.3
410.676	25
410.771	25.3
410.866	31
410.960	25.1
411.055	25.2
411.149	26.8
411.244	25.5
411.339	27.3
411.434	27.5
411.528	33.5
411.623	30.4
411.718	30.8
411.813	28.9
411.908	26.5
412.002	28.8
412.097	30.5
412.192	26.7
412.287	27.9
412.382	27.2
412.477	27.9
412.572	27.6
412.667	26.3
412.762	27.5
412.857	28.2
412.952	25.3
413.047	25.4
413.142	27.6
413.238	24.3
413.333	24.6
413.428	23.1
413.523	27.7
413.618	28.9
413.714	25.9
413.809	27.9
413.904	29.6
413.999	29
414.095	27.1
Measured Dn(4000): 1.65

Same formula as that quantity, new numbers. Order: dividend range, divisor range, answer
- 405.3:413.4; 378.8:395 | 1.72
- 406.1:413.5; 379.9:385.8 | 1.77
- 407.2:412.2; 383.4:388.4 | 1.84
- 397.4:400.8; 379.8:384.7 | 1.57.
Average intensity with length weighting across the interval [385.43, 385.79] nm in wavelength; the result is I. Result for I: 15.1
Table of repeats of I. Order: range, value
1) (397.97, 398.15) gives 23.2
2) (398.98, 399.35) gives 25.7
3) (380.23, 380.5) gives 20.3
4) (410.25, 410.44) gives 21.1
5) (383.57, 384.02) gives 11.6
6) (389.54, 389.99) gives 20.3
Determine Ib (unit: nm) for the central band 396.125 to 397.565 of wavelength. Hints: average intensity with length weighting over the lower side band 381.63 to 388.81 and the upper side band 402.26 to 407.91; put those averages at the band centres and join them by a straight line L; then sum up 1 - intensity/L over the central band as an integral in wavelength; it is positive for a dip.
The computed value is 0.77 nm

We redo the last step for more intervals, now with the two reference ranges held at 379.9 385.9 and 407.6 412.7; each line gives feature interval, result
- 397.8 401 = -0.348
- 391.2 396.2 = 0.935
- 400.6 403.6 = -0.337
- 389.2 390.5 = -0.117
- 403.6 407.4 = -0.087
